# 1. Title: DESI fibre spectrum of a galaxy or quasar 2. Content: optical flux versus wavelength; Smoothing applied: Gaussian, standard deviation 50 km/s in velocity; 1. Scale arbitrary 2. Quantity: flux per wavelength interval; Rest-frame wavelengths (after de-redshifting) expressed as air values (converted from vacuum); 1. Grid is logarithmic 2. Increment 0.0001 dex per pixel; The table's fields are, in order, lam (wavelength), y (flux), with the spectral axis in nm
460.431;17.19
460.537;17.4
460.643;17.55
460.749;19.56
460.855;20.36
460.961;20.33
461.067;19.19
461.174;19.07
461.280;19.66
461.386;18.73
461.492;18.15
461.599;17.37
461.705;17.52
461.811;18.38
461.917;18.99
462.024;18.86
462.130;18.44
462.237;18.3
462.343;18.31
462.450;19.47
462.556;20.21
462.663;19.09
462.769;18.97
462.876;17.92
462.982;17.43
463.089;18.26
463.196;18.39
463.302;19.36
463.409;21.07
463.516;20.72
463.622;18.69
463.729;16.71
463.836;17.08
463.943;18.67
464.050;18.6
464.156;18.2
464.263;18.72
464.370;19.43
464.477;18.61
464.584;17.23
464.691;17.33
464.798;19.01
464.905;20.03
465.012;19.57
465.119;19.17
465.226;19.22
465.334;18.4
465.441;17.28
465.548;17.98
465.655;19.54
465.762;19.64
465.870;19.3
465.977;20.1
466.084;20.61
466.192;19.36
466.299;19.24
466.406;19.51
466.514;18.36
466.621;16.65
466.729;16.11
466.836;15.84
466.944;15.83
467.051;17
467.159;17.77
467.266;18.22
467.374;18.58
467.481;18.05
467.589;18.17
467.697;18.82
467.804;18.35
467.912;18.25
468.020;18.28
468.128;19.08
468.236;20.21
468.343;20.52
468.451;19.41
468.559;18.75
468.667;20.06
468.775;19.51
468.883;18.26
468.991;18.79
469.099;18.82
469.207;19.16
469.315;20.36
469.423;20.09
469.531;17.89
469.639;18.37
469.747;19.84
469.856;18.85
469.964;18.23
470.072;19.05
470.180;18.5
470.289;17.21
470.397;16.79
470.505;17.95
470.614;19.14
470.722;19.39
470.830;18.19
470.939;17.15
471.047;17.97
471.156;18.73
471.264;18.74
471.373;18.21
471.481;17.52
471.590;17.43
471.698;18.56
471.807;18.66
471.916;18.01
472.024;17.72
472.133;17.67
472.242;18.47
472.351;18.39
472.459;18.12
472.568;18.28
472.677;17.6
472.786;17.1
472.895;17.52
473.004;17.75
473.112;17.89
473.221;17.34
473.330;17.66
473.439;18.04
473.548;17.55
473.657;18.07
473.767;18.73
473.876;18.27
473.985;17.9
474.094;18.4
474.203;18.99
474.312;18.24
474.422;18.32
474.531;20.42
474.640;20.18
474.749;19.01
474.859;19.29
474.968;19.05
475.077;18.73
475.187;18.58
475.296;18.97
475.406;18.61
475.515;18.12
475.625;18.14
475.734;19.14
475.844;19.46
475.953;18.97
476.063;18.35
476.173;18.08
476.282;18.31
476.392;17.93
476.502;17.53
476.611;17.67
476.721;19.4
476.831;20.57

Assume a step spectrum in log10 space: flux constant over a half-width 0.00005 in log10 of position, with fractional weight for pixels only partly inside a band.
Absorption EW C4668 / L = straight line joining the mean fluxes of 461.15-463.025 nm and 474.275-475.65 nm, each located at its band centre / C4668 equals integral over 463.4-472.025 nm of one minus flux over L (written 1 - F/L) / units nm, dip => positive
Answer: 0.082 nm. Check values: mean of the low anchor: 18.6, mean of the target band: 18.6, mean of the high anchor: 18.9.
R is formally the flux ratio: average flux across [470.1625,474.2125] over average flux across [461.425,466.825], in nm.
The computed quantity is 0.97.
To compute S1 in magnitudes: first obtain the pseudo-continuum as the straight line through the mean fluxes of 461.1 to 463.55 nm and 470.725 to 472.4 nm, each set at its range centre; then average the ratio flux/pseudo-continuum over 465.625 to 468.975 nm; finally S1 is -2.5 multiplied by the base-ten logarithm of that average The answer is -0.011 mag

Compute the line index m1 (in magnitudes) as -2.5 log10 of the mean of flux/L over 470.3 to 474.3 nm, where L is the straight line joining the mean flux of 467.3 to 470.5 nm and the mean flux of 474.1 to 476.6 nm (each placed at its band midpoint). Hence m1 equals 0.04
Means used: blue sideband 18.8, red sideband 18.7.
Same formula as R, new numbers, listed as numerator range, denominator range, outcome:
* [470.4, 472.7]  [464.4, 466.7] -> 0.96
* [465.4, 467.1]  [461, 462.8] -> 0.97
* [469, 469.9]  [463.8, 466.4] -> 1.01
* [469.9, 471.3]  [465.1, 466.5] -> 0.95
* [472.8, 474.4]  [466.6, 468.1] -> 1.02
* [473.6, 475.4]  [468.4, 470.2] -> 0.99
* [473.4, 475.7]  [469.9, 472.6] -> 1.03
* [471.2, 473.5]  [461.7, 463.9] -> 0.96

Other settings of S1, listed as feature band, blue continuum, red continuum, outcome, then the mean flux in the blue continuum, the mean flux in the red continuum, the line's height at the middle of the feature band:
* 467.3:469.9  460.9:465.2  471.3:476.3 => -0.03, 18.7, 18.3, 18.5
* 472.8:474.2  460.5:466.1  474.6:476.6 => 0.04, 18.8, 18.7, 18.7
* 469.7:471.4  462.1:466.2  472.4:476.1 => 0.01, 18.8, 18.4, 18.6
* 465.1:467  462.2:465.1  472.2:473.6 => 0.00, 18.7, 17.8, 18.5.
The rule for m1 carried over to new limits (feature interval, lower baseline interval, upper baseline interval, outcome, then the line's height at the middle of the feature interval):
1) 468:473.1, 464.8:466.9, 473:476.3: 0.007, 18.6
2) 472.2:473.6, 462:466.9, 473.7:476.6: 0.050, 18.7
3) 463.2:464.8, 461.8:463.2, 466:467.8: -0.010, 18.5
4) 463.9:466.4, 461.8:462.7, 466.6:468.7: -0.024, 18.5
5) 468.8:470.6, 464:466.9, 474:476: 0.005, 18.7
